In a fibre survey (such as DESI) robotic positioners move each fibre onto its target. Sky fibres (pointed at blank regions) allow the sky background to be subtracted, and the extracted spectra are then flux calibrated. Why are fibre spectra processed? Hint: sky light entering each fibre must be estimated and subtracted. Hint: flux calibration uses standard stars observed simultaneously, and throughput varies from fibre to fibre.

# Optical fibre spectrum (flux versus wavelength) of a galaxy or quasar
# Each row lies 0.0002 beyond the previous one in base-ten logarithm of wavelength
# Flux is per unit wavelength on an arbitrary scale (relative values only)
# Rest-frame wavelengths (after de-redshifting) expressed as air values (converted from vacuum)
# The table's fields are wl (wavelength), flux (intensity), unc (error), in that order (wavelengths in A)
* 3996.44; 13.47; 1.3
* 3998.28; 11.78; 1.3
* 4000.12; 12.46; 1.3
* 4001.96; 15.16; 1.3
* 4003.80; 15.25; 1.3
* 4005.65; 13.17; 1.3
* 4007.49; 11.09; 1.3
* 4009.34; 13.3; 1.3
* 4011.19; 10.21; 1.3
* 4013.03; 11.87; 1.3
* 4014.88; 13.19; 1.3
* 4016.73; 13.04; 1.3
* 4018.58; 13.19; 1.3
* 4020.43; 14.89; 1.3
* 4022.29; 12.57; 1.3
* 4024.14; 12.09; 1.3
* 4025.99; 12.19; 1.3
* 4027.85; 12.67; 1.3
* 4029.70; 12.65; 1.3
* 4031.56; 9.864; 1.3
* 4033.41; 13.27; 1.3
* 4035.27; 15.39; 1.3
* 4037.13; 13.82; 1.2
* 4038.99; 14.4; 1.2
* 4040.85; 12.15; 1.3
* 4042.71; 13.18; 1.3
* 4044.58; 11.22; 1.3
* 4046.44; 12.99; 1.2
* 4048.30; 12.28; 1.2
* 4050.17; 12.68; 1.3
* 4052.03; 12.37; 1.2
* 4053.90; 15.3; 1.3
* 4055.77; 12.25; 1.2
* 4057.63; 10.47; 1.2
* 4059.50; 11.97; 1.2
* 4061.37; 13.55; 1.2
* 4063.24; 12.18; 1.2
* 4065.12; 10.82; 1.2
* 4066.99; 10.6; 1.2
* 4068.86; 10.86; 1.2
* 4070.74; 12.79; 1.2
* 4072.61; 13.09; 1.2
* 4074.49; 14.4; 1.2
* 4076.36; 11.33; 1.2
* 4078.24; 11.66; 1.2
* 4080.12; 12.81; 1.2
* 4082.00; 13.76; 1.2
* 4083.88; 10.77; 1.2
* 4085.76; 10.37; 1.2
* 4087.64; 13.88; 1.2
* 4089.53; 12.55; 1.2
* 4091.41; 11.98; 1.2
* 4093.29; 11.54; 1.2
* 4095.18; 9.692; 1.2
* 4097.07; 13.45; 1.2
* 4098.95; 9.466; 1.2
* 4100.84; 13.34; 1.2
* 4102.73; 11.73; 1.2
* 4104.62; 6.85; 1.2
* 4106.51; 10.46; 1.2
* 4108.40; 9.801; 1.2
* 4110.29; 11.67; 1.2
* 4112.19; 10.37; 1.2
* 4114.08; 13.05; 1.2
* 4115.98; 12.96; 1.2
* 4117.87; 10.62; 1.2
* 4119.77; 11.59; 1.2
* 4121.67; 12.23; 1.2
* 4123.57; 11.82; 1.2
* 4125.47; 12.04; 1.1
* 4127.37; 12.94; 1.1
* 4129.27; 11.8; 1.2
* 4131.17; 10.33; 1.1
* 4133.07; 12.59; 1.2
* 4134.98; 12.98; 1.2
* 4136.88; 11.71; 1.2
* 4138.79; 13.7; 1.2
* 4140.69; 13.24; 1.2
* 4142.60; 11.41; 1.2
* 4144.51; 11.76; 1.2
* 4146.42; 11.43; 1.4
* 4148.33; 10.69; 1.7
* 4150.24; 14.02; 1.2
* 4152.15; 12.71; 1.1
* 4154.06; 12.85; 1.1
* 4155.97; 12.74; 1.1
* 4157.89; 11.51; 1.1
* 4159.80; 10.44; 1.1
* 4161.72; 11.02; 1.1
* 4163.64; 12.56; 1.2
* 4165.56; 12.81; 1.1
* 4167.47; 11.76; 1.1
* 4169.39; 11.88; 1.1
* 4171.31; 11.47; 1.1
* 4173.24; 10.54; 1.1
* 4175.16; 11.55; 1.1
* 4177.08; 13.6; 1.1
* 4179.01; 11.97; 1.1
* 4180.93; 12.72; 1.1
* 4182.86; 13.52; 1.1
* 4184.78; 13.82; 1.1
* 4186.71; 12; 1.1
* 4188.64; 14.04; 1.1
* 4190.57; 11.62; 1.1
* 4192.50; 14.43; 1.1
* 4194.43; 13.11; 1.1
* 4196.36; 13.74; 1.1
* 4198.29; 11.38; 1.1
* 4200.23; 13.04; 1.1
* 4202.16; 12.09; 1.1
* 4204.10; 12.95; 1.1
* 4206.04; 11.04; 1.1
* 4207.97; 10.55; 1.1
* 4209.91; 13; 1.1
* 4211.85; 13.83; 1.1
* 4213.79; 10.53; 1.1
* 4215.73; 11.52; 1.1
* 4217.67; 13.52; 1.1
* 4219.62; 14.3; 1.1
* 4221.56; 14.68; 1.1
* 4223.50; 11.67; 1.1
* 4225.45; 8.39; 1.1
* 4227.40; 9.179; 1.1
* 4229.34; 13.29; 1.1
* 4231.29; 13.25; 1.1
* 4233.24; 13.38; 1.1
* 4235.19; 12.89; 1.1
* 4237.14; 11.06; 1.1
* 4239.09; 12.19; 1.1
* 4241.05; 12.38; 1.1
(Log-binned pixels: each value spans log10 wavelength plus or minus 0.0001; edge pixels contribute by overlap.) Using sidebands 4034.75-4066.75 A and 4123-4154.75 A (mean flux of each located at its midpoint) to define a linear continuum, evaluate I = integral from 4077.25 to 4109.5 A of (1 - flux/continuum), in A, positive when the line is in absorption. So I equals 2.7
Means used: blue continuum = 12.7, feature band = 11.4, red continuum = 12.2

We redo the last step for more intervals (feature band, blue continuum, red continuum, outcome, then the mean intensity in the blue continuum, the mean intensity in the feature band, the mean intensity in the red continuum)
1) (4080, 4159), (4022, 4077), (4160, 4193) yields 3.8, 12.5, 11.8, 12.4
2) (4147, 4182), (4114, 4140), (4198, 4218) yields 0.3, 12.2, 12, 12.1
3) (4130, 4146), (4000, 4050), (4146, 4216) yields 0.4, 12.9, 12.2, 12.3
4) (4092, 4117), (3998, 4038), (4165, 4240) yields 3.0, 12.9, 11.1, 12.4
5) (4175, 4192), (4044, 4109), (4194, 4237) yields -0.9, 11.9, 12.9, 12.3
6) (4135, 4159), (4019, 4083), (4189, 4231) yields 0.2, 12.6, 12.3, 12.3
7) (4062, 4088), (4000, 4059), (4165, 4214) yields 1.3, 12.8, 12.1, 12.5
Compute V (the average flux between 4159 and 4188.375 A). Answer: 12.2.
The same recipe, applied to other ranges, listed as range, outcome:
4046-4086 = 12.3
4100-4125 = 11.3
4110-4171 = 12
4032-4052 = 13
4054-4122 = 11.7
